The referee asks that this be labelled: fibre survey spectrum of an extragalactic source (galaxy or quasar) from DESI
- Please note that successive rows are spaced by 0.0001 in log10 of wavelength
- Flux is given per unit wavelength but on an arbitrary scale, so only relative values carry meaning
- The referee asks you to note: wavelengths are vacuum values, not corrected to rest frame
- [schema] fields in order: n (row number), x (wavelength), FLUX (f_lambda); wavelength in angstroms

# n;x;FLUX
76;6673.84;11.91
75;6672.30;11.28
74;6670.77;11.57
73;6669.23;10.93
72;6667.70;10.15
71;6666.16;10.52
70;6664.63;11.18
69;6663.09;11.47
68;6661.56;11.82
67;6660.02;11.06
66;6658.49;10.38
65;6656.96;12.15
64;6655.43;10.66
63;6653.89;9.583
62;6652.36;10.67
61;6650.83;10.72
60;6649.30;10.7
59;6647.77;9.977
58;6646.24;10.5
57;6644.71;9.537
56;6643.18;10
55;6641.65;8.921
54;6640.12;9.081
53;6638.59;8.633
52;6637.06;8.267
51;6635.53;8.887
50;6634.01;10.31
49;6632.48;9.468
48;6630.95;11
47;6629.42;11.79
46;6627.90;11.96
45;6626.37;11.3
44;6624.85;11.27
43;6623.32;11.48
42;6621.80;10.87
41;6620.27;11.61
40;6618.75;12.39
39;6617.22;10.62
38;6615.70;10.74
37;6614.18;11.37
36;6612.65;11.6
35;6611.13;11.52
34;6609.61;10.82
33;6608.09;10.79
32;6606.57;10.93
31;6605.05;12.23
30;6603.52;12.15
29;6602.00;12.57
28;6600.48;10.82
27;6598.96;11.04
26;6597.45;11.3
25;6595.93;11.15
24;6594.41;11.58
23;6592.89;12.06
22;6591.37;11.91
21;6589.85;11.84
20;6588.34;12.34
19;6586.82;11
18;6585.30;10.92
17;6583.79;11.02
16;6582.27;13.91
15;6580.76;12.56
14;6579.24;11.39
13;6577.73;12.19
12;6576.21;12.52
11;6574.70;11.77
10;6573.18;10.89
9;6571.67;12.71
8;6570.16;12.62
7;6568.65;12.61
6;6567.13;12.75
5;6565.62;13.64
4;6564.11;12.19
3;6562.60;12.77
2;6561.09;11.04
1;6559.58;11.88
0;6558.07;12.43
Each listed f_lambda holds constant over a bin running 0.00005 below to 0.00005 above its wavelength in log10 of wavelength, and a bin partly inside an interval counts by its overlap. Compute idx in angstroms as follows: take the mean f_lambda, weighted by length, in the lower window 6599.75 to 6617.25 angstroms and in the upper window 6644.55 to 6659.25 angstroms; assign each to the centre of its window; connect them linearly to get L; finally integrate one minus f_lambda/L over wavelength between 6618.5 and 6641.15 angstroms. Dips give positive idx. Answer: 1.0 angstroms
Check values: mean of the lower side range 11.4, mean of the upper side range 10.5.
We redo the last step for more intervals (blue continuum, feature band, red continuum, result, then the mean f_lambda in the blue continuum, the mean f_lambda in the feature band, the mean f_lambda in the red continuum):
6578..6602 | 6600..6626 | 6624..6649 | -1.2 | 11.7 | 11.4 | 10.1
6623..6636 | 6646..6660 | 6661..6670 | 0.4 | 10.9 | 10.6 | 11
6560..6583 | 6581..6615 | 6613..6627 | 0.5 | 12.4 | 11.6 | 11.3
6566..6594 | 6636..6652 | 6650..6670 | 2.1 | 12.1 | 9.65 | 10.9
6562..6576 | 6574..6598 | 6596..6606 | 0.3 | 12.4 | 11.8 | 11.6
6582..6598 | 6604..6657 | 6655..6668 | 3.3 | 11.7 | 10.6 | 11.1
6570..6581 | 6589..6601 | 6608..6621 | 0.2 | 12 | 11.5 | 11.3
